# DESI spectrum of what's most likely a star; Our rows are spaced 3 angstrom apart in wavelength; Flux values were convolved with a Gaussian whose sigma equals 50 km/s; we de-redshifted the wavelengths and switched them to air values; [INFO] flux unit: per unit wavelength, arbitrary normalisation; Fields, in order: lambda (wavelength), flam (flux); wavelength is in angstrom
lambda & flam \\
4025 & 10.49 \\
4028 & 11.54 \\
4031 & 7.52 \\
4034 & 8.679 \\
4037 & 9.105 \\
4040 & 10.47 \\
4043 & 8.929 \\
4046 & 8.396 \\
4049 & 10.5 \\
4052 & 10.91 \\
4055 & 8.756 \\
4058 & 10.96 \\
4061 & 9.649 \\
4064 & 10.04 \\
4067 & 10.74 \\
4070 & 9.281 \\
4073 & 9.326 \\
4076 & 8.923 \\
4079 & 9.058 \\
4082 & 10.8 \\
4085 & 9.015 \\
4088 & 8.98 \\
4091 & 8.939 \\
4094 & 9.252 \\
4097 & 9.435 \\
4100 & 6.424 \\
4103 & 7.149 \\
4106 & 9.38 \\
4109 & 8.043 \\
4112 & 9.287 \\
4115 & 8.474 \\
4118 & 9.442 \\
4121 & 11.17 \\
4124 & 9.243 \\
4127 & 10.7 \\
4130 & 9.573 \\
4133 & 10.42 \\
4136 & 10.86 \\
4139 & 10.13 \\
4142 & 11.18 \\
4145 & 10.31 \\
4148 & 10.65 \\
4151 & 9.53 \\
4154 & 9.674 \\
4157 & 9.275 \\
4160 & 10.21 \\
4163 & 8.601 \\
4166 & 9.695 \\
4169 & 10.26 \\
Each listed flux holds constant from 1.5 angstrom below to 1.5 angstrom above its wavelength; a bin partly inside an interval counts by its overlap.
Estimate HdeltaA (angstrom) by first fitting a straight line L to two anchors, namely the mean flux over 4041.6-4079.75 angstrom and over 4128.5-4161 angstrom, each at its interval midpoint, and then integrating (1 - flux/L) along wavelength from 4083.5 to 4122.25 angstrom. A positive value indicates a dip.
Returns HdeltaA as 4.25 angstrom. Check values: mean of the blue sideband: 9.66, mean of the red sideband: 10.2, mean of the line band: 8.83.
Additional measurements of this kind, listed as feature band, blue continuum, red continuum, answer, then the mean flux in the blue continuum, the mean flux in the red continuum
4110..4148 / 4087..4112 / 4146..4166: -3.94 angstrom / 8.49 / 9.68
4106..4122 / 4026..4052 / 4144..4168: 0.70 angstrom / 9.5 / 9.74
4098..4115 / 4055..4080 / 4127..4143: 3.35 angstrom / 9.7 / 10.4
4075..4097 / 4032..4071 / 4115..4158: 1.26 angstrom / 9.7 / 10.1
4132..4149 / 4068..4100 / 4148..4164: -1.94 angstrom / 9.19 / 9.6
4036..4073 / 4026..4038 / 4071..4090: -1.99 angstrom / 9.27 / 9.34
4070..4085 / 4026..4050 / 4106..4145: 0.25 angstrom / 9.39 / 9.87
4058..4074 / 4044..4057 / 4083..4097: -0.79 angstrom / 9.66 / 9.15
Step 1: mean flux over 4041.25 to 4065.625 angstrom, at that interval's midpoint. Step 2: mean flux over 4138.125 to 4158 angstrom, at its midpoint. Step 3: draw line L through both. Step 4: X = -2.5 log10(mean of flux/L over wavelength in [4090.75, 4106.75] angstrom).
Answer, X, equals 0.19 mag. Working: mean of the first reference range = 9.78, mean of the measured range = 8.35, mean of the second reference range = 10.1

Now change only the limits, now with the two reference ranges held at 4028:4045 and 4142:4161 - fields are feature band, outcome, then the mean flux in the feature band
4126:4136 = -0.046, 10.3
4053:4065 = -0.063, 9.89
